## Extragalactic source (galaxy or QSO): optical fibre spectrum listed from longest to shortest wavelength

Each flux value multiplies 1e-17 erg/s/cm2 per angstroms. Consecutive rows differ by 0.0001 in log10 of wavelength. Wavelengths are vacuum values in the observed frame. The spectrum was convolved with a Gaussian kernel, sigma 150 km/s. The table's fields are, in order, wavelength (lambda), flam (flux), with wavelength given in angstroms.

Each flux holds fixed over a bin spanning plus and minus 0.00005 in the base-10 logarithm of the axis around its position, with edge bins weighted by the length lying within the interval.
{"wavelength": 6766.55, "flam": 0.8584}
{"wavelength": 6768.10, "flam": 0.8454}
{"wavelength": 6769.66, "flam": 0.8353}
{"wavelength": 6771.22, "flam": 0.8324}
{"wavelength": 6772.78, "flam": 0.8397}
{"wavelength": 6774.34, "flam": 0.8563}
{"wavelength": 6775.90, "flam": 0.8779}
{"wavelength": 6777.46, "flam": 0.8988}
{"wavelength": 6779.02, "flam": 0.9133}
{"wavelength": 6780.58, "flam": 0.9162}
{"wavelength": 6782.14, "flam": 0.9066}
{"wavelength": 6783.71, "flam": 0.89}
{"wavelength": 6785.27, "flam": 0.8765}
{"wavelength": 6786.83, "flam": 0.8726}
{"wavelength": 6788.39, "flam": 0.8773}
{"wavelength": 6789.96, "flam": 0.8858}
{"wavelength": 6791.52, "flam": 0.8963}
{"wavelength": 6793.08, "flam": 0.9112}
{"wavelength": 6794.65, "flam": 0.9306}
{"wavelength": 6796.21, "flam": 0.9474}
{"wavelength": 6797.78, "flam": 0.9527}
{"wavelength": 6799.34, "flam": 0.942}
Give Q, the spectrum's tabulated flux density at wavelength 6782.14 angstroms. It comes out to 0.9066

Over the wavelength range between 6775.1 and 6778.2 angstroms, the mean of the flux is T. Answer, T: 0.888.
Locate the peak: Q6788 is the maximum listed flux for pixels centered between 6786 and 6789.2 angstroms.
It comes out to 0.8773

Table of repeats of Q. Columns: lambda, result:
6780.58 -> 0.9162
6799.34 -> 0.942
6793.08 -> 0.9112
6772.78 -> 0.8397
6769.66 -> 0.8353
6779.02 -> 0.9133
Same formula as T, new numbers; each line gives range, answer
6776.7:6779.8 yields 0.906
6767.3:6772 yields 0.839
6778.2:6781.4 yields 0.915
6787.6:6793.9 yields 0.893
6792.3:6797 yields 0.929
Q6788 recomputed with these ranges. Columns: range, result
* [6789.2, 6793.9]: 0.9112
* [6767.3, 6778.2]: 0.8988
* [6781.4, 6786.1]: 0.9066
